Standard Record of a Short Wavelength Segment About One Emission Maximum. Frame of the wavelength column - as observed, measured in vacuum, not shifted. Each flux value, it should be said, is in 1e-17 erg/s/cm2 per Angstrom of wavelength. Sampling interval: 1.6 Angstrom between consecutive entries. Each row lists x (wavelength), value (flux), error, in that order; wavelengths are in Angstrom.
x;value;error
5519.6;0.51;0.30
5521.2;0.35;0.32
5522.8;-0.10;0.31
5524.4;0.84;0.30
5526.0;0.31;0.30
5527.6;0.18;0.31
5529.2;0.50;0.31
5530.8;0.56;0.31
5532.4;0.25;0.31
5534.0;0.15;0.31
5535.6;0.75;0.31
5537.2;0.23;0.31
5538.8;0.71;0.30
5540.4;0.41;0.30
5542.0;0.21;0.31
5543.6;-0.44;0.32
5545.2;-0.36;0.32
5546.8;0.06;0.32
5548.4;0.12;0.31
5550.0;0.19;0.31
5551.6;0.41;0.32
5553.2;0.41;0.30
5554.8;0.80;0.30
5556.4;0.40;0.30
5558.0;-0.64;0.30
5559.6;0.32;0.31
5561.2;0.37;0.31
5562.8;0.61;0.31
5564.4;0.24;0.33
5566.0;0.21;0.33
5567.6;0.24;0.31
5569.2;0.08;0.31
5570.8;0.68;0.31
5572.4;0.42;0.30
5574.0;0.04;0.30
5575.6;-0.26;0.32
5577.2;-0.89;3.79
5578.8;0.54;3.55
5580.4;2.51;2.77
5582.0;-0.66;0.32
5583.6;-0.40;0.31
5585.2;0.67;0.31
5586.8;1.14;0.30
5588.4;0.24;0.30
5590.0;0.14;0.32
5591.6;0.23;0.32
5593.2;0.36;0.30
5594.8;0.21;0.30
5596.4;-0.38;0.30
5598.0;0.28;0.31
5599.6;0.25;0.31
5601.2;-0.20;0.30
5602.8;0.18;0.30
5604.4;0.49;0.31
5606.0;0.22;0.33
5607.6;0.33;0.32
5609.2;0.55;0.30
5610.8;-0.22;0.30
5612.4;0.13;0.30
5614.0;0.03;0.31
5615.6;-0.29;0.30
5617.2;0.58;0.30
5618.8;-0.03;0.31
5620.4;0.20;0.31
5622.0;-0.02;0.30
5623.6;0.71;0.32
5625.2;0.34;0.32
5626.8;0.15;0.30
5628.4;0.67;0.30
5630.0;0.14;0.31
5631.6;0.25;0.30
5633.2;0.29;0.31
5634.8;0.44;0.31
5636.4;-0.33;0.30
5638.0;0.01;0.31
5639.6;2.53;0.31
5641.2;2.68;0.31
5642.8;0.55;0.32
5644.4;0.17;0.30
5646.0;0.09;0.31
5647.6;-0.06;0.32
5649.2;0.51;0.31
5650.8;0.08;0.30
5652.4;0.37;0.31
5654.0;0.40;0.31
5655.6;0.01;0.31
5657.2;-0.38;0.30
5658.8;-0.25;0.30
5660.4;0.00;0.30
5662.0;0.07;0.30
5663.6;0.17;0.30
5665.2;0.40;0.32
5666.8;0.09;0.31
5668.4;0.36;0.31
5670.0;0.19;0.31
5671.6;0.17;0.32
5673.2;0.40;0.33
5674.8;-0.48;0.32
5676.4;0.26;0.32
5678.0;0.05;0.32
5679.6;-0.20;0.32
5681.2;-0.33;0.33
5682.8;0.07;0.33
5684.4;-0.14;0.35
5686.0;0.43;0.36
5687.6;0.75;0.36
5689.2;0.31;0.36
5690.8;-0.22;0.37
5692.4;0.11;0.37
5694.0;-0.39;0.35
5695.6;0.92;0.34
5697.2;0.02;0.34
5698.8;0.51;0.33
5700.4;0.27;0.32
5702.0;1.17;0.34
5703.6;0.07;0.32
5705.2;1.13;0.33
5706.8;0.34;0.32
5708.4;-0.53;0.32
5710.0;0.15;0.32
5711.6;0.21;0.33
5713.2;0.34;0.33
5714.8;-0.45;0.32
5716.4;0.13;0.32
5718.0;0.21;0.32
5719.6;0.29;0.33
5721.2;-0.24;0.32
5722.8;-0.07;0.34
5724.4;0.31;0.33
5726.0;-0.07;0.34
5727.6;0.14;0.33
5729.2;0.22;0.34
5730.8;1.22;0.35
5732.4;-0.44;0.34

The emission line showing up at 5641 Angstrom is [O III]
